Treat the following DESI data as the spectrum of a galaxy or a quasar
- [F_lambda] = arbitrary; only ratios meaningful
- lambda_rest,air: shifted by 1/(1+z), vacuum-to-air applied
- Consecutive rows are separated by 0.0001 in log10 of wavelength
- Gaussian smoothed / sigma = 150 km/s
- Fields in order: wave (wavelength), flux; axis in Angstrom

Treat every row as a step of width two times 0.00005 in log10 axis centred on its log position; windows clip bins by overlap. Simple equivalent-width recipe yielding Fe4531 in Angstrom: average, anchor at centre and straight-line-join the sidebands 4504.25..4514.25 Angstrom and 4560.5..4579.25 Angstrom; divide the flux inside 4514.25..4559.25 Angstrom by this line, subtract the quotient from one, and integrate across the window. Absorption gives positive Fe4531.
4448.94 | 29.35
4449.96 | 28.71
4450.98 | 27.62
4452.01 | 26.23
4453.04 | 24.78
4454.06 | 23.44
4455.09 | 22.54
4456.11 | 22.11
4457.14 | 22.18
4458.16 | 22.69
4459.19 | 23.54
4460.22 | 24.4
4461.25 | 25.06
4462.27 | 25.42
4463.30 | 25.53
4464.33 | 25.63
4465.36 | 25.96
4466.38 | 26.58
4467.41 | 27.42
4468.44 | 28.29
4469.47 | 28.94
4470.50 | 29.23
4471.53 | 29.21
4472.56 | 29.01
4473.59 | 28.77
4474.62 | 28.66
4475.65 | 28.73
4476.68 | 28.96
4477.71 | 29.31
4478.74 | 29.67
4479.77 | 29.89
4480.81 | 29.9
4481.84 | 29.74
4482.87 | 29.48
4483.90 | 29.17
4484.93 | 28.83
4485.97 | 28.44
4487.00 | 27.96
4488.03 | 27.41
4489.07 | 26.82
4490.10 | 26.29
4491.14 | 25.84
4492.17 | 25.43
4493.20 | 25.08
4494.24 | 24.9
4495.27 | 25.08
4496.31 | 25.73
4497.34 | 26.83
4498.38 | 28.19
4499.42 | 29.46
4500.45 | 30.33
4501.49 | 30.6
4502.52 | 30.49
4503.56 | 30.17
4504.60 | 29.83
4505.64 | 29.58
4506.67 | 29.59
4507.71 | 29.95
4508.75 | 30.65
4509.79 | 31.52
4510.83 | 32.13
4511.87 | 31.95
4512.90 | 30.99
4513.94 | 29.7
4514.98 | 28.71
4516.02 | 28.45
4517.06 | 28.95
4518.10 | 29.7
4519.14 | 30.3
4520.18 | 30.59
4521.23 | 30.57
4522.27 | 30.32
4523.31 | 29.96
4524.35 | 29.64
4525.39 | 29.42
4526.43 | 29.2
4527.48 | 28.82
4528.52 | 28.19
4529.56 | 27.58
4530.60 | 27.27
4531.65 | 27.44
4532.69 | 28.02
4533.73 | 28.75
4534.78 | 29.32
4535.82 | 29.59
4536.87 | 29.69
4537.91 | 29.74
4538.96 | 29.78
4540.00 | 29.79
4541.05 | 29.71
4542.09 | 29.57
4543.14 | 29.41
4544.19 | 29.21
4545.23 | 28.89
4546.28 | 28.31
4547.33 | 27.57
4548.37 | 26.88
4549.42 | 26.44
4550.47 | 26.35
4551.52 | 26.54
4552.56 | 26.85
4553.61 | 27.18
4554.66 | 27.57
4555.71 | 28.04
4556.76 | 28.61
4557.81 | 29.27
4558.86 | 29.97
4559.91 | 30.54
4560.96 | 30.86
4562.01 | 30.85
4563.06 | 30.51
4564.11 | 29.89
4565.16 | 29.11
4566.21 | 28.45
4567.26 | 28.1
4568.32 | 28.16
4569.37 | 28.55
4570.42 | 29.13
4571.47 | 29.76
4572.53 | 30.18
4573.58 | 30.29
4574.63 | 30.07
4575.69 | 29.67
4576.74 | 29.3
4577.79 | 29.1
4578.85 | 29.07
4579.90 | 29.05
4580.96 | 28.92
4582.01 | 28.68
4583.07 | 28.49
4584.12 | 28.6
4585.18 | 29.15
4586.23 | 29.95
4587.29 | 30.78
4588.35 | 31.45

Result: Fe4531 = 2.1 Angstrom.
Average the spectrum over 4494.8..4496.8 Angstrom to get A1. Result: 25.3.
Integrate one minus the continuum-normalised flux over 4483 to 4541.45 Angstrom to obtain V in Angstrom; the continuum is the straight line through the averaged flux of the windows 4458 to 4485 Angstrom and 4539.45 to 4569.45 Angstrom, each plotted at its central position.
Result -1.5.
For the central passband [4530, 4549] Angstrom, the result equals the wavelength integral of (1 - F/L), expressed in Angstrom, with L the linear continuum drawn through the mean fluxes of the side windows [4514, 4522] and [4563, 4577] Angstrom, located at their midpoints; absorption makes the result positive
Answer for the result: 0.4 Angstrom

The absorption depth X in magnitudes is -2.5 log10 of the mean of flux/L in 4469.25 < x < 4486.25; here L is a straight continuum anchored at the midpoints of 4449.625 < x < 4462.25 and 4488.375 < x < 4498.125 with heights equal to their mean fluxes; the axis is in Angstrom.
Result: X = -0.16 mag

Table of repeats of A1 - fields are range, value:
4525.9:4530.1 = 28.5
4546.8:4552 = 26.7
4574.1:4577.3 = 29.7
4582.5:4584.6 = 28.6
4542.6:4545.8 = 29.1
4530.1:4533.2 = 27.5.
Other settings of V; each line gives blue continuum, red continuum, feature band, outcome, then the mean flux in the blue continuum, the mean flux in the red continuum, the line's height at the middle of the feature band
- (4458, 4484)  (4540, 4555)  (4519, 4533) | -0.60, 27.7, 28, 27.9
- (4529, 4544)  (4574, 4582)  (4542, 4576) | 0.41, 29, 29.3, 29.1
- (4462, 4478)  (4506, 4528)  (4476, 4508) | 0.60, 27.9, 30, 28.9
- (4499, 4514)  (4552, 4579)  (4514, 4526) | 0.21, 30.5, 29.2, 30.2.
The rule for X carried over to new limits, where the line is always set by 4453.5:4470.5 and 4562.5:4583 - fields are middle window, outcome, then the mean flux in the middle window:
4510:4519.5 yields -0.12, 30.2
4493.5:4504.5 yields -0.07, 28.2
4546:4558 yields 0.04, 27.4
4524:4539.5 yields -0.04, 28.8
